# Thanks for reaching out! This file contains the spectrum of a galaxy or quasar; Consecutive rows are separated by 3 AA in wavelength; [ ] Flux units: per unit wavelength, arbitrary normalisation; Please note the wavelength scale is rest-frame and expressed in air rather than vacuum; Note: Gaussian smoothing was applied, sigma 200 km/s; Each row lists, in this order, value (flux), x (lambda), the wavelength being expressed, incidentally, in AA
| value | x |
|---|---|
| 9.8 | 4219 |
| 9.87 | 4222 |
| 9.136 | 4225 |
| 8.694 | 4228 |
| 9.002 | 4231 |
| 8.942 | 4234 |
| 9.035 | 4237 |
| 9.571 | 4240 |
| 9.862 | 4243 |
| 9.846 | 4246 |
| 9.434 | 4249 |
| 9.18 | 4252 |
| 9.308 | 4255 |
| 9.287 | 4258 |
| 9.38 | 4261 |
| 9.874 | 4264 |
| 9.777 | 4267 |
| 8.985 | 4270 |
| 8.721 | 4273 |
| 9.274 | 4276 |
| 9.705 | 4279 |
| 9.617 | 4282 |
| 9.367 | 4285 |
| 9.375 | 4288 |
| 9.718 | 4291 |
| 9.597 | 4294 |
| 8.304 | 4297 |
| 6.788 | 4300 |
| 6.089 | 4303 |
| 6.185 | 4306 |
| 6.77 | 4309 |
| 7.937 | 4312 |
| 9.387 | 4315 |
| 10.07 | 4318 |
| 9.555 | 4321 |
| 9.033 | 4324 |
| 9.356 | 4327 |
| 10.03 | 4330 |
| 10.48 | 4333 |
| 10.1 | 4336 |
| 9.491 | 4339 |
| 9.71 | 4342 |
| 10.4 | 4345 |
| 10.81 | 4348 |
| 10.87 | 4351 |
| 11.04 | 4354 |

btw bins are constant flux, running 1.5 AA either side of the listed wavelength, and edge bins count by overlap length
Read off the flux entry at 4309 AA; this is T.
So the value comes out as 6.77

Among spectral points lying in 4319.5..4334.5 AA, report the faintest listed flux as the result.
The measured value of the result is 9.033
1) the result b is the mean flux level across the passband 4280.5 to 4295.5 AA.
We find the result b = 9.53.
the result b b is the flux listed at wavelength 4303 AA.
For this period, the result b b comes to 6.089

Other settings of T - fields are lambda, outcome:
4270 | 8.985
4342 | 9.71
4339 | 9.491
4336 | 10.1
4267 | 9.777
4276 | 9.274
